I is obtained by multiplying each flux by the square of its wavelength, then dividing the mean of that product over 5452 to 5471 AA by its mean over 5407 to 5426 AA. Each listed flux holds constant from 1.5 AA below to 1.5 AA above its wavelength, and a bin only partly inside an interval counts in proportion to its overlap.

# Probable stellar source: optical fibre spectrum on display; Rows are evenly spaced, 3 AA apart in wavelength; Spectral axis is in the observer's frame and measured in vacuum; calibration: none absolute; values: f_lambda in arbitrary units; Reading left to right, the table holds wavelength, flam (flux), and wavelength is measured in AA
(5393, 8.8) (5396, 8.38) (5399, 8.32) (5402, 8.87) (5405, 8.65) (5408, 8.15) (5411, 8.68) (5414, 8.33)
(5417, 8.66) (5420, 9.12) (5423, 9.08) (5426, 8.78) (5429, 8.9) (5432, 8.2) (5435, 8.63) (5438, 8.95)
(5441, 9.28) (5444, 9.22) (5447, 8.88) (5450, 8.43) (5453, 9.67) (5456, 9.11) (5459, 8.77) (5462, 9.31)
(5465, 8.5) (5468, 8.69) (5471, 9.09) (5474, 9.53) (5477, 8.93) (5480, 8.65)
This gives 1.05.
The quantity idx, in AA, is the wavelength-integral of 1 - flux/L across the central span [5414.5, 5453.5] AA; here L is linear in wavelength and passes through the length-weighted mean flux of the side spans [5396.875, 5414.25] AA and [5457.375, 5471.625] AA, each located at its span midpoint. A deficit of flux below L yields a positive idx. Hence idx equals -0.9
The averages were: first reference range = 8.51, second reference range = 8.86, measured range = 8.87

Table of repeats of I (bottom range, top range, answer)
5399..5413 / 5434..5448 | 1.07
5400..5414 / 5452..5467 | 1.08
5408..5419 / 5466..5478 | 1.08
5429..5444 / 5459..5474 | 1.03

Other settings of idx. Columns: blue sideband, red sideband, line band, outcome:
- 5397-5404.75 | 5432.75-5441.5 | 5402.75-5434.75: 0.22 AA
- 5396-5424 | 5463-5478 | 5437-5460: -0.54 AA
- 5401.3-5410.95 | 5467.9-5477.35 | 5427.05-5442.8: 0.00 AA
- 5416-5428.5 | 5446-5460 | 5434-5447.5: -0.08 AA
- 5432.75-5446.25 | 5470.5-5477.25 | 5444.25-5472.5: 0.52 AA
